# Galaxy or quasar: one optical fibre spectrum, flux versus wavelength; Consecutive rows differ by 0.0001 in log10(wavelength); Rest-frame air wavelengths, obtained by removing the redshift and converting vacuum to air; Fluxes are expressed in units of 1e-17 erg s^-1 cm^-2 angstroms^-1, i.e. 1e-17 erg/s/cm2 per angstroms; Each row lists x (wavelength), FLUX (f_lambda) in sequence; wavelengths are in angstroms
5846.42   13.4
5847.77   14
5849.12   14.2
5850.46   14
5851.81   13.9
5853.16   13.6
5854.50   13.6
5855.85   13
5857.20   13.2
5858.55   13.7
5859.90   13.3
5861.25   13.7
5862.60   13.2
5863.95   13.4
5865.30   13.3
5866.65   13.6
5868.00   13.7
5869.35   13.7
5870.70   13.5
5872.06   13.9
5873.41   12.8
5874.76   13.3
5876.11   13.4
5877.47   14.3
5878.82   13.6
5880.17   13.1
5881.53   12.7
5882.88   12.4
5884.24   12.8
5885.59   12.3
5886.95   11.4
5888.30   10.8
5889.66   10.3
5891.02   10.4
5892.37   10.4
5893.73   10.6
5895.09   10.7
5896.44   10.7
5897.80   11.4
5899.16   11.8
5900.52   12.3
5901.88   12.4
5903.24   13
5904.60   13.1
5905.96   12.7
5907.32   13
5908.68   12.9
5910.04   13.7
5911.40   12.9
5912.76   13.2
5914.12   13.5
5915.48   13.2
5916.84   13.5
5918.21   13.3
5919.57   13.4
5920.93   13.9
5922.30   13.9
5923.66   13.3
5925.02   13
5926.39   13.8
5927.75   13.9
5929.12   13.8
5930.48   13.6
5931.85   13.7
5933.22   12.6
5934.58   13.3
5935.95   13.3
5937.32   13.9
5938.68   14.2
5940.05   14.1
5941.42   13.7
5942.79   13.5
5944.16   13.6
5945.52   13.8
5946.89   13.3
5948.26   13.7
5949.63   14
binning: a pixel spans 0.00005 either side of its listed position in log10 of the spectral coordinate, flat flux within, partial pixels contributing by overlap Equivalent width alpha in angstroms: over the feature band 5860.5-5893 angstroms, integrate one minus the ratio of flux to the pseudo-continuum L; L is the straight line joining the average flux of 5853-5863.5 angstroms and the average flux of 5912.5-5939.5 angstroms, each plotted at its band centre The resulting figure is 1.7 angstroms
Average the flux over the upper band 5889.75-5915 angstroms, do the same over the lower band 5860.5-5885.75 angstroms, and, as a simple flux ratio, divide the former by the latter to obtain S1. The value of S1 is 0.9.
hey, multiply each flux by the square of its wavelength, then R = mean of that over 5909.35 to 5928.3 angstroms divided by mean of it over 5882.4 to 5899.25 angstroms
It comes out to 1.2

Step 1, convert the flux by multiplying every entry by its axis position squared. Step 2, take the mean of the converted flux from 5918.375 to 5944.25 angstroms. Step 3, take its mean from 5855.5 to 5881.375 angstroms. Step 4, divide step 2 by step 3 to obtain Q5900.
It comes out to 1.03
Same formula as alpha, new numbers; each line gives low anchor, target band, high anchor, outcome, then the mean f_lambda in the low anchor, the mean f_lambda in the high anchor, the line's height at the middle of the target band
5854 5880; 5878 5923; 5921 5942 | 3.78 angstroms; 13.5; 13.6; 13.5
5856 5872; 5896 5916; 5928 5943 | 1.31 angstroms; 13.5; 13.6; 13.6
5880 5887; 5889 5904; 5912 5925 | 1.83 angstroms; 12.5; 13.4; 12.8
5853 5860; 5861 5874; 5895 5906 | -0.42 angstroms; 13.4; 12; 13.1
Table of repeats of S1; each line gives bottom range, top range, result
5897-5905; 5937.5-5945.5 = 1.13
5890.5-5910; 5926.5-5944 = 1.15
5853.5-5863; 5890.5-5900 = 0.81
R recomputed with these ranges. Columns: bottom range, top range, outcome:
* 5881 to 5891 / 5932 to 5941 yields 1.18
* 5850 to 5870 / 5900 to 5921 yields 0.99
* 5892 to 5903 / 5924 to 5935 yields 1.20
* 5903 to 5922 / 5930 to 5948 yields 1.03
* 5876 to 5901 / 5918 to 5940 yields 1.16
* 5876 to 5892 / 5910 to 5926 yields 1.11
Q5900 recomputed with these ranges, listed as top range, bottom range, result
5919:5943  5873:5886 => 1.06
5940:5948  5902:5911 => 1.06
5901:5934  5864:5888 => 1.03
